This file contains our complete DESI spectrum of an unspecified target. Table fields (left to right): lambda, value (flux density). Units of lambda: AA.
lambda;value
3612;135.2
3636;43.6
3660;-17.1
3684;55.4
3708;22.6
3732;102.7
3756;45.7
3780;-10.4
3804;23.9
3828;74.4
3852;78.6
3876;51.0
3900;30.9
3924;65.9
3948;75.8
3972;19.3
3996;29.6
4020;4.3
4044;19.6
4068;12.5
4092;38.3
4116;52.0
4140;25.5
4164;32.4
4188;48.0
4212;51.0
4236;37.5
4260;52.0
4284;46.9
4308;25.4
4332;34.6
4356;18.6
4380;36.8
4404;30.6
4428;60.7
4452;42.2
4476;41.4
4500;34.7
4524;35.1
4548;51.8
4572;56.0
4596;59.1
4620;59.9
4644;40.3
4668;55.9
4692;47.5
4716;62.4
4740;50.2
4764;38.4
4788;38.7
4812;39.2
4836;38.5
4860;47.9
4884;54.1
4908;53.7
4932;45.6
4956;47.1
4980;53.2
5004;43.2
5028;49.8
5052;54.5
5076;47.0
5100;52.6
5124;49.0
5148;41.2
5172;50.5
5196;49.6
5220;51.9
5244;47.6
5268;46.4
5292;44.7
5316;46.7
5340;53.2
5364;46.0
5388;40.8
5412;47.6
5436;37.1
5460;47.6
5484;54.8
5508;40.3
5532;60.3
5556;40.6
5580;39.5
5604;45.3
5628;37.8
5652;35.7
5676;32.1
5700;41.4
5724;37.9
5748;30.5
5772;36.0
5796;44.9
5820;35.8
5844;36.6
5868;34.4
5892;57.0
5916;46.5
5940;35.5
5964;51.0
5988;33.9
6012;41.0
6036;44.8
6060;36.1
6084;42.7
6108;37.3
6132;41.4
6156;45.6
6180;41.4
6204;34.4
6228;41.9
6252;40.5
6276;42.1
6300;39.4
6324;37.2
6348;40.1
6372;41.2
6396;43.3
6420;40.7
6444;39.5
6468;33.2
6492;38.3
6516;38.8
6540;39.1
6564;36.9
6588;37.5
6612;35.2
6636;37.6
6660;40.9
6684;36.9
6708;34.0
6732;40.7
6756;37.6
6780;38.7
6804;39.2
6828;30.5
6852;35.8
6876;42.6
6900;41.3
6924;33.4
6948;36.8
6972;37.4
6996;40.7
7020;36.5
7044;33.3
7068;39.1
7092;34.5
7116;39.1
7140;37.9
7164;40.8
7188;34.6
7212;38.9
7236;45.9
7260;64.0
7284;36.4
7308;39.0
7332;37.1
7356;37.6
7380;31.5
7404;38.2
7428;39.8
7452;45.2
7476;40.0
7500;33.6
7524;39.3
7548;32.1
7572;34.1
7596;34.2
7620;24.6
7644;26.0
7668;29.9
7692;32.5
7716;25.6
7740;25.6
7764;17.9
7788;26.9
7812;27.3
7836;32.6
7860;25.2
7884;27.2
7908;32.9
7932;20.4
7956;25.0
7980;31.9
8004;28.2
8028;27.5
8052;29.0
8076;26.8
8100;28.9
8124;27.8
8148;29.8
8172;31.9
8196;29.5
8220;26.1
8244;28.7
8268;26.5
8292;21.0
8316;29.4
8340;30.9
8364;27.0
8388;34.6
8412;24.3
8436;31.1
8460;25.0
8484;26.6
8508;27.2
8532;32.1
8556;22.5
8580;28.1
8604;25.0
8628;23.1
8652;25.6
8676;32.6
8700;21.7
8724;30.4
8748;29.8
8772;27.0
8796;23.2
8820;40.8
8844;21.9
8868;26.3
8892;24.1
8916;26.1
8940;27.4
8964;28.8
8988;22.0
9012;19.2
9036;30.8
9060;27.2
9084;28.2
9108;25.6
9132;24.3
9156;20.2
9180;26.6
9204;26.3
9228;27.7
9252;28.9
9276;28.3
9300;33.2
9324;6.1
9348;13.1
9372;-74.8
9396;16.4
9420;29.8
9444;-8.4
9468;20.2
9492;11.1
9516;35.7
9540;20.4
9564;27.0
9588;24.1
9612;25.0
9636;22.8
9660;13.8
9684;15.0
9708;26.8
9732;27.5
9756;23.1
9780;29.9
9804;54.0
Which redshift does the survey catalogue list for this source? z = 0.106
